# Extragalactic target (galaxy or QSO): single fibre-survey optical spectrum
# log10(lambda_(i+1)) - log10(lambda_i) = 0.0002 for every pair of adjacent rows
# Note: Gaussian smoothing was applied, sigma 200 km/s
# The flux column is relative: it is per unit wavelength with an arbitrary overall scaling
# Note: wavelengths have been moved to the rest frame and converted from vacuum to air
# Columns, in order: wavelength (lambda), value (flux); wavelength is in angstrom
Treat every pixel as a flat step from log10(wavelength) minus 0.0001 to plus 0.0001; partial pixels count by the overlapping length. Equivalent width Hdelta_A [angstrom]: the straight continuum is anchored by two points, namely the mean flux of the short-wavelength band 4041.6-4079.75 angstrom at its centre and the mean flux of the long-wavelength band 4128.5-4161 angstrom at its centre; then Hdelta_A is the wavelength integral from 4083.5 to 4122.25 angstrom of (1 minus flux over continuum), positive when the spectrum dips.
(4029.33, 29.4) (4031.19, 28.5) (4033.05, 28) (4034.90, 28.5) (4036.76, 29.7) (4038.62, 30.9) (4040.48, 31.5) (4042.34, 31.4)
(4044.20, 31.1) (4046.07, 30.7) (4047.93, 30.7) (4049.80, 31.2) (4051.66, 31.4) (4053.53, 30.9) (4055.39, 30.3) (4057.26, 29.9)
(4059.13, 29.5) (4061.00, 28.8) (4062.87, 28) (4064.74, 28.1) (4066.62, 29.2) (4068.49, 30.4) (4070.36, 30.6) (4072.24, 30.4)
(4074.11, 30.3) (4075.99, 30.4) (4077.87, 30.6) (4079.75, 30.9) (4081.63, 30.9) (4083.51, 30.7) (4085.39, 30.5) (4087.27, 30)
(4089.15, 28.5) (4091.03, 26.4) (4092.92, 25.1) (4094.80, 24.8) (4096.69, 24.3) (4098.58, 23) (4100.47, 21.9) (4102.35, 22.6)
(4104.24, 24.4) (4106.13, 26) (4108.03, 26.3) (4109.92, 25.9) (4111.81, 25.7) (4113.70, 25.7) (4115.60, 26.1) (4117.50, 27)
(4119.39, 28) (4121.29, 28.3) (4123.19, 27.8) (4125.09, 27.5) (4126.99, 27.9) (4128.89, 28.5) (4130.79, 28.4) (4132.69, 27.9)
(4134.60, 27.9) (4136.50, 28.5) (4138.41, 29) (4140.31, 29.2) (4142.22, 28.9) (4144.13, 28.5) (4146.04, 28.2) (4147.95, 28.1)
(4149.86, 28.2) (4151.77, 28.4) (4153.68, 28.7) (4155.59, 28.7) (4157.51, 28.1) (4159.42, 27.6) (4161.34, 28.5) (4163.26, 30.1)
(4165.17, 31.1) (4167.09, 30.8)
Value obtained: 4.18 angstrom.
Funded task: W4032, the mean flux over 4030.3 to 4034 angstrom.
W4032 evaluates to 28.3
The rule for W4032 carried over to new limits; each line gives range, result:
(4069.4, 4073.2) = 30.5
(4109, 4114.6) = 25.8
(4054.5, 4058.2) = 30.1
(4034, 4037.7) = 29.1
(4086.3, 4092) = 28.3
